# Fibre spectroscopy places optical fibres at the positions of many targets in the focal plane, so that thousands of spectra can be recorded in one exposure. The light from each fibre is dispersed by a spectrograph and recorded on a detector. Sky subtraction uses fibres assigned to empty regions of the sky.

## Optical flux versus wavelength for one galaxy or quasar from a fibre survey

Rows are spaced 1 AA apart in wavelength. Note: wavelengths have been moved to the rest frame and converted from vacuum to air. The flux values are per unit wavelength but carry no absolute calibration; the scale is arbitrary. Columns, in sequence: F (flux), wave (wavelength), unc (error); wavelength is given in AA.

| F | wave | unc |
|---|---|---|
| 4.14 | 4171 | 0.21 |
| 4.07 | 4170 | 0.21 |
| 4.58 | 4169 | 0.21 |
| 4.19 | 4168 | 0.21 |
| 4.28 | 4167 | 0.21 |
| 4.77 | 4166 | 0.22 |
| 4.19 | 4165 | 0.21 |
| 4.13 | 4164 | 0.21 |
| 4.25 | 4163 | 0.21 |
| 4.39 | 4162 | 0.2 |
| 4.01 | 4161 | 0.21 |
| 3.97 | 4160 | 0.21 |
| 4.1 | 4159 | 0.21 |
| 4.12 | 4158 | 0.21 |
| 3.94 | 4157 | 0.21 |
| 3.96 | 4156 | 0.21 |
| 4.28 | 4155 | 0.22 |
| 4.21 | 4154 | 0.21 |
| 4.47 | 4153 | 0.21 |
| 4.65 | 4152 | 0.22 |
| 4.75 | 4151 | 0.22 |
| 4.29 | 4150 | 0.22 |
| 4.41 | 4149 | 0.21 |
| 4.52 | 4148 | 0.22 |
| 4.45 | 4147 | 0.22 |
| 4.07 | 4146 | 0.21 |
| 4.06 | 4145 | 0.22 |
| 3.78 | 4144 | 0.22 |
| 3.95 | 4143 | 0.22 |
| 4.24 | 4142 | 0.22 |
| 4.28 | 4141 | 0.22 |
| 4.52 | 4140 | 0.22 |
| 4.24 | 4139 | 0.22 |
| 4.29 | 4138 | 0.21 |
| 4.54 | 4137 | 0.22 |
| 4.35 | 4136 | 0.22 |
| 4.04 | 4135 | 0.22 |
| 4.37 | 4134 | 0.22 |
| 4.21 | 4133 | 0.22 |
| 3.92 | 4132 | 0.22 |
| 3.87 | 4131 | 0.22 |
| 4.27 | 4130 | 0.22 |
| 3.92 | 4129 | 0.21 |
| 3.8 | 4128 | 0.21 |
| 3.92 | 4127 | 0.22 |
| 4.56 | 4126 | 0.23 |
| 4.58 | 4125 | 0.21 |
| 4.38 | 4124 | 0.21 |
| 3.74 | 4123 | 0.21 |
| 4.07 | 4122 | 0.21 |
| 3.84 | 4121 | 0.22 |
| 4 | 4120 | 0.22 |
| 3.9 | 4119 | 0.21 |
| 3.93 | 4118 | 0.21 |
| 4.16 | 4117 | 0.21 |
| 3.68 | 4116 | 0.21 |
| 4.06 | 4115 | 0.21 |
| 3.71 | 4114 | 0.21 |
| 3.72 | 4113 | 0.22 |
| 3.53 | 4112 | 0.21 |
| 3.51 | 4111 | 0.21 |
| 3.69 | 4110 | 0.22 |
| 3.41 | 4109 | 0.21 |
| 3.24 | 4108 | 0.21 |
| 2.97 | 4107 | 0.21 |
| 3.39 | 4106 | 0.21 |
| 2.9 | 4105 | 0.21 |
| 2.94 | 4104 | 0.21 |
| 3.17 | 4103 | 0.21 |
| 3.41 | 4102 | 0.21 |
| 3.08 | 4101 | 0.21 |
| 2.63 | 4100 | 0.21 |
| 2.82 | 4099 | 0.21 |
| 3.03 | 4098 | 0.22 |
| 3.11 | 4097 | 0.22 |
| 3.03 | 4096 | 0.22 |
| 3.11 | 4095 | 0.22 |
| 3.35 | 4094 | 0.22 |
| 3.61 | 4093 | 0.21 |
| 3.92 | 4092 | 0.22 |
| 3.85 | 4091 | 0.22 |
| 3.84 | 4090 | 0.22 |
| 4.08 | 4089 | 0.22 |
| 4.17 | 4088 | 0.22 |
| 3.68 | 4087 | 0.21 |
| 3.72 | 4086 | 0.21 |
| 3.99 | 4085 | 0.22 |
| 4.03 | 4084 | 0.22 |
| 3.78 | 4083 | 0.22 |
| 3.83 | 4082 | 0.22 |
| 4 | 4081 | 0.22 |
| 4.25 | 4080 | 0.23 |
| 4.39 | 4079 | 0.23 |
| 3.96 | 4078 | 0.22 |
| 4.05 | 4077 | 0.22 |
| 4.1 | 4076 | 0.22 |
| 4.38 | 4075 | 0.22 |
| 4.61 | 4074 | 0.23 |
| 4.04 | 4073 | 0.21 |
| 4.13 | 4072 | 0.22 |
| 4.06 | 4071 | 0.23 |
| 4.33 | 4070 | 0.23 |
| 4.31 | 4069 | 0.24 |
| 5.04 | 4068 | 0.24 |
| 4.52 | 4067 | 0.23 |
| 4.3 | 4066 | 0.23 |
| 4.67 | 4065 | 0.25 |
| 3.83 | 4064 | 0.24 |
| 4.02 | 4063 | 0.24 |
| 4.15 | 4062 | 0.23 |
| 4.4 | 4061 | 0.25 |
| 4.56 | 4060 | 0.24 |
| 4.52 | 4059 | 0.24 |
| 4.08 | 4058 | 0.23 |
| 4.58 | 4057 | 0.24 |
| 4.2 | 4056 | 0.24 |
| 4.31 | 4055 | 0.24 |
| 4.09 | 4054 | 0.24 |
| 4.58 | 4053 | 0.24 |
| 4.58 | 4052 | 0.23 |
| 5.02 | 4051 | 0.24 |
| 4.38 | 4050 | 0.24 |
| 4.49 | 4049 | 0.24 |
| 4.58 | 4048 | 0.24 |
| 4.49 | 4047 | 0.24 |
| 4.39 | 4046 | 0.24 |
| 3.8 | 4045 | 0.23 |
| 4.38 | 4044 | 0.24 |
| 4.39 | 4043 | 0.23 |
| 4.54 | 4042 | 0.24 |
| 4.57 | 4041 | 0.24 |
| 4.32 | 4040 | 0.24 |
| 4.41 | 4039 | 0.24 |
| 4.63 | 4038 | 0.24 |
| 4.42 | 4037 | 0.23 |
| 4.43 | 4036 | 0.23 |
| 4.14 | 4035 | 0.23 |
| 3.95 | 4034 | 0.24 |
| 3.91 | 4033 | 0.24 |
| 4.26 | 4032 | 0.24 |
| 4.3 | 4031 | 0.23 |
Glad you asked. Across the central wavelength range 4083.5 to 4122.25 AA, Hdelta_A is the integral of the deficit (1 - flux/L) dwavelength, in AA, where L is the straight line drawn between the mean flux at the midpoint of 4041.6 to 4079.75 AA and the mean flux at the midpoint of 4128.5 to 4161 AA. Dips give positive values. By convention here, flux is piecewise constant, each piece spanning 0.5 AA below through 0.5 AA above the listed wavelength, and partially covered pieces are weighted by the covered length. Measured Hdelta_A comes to 6.7 AA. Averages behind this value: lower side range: 4.35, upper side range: 4.22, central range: 3.54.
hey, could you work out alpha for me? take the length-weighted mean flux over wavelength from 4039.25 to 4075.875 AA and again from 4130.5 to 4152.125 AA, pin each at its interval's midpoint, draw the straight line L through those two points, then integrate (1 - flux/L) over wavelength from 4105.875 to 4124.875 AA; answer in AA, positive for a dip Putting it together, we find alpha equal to 2.37 AA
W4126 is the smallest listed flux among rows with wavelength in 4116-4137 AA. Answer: 3.68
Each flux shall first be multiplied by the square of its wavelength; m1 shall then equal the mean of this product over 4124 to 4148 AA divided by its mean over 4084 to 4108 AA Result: 1.3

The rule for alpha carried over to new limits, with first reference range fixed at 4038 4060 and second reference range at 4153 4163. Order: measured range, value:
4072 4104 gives 4.6 AA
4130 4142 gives -0.1 AA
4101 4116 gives 3.0 AA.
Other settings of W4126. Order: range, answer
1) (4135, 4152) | 3.78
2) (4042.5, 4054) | 3.8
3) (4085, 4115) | 2.63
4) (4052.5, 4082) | 3.83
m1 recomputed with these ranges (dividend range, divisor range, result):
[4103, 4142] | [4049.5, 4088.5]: 0.94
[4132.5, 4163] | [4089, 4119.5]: 1.26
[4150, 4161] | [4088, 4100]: 1.27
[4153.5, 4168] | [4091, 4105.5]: 1.36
